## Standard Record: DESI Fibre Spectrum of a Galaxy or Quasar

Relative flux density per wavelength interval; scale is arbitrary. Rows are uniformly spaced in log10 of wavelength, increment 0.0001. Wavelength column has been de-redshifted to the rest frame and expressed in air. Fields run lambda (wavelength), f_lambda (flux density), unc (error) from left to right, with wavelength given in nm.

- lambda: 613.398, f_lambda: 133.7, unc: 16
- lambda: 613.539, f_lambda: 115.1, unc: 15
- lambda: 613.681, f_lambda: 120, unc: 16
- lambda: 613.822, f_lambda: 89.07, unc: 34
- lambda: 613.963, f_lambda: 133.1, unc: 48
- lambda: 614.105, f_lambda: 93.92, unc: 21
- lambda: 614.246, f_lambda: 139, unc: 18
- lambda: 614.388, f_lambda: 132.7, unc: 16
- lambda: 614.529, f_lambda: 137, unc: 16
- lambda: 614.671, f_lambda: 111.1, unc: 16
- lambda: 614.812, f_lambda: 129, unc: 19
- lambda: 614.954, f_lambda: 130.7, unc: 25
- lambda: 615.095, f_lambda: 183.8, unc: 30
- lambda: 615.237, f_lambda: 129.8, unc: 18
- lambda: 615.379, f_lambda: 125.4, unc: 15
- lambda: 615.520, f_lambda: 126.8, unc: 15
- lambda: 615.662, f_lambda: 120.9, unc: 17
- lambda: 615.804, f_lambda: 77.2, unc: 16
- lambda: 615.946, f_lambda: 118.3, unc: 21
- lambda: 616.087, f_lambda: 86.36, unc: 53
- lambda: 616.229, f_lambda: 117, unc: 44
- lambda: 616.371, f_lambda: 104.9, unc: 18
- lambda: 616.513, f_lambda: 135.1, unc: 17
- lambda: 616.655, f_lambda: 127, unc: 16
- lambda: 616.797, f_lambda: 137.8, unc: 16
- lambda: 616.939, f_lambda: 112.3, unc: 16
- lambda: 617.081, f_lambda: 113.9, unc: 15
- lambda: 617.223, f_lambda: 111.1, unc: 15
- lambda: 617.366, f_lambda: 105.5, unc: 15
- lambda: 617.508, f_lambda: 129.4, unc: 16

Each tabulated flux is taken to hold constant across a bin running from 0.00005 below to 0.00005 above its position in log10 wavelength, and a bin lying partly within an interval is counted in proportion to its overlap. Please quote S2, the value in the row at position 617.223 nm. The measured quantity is 111.1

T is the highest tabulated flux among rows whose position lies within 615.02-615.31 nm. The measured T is 183.8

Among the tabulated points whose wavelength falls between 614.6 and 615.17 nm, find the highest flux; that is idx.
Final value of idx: 183.8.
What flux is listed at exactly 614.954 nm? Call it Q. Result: 130.7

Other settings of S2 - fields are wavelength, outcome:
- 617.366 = 105.5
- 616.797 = 137.8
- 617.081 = 113.9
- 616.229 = 117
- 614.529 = 137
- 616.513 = 135.1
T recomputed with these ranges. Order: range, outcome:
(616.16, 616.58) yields 135.1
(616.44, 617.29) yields 137.8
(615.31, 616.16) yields 126.8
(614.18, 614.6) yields 139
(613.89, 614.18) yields 133.1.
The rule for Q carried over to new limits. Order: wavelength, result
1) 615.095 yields 183.8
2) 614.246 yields 139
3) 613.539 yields 115.1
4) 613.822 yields 89.07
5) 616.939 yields 112.3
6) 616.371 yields 104.9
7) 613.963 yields 133.1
